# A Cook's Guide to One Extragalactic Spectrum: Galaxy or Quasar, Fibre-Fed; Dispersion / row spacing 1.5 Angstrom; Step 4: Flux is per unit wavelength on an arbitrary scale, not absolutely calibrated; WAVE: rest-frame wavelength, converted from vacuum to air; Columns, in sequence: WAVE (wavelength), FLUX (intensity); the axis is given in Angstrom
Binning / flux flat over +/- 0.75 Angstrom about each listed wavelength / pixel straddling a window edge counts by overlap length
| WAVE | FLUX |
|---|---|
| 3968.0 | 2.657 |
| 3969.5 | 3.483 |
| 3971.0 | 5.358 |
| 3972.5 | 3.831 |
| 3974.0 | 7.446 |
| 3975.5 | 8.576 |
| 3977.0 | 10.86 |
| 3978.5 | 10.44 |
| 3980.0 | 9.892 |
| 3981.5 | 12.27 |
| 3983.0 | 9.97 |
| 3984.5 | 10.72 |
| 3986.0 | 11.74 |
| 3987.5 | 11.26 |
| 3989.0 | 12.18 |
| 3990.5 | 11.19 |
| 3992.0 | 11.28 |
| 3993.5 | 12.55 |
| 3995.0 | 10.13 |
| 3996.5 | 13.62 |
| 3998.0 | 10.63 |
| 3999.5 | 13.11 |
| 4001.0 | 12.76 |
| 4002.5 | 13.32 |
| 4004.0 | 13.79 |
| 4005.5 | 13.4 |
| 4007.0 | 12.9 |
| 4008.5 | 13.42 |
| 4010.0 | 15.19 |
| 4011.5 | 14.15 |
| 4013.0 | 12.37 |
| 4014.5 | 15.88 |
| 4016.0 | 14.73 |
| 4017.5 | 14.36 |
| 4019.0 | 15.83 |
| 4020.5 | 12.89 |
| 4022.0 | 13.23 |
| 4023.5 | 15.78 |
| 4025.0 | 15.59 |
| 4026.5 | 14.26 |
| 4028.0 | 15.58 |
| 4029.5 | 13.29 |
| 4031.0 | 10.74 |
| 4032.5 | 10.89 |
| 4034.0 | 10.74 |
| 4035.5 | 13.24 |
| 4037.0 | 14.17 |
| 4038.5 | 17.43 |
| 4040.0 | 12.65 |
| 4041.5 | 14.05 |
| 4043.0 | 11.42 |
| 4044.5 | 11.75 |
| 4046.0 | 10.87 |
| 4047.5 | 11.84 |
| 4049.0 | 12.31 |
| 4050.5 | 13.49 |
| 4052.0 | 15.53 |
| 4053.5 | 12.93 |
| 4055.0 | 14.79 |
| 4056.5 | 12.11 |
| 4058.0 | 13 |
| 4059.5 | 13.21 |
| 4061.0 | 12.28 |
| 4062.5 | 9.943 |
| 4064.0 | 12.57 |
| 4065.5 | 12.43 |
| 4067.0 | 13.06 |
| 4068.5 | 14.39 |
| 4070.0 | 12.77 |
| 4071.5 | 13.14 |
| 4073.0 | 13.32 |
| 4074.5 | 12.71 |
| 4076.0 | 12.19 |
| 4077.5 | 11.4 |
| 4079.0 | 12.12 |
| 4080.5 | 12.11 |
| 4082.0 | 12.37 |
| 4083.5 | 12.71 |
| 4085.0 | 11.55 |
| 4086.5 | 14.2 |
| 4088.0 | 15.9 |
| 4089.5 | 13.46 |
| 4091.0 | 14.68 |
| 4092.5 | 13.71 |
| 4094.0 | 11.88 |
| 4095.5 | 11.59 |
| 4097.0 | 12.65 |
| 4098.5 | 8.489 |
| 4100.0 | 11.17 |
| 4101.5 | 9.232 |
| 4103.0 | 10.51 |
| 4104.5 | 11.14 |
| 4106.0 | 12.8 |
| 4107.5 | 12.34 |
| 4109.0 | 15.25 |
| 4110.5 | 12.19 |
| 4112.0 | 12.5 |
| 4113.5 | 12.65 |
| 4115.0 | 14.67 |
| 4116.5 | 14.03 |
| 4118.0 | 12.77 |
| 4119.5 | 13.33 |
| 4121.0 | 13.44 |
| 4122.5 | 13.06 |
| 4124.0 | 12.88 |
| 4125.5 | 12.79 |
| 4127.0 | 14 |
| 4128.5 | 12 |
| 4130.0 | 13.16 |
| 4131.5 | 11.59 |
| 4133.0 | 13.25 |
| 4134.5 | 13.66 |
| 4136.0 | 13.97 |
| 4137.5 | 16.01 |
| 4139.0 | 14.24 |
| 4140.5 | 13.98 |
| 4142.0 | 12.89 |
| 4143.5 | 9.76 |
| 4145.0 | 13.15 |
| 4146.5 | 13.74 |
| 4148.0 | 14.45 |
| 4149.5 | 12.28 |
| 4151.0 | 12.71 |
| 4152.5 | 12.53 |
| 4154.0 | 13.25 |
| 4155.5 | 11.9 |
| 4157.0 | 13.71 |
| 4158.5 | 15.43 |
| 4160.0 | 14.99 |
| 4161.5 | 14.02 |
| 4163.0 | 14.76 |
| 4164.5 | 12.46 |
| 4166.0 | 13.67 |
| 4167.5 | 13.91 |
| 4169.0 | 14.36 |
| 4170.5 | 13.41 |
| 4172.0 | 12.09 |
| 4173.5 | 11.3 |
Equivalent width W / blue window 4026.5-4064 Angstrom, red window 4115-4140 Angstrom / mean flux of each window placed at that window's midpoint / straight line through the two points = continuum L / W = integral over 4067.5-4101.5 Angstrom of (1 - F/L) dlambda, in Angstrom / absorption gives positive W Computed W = 1.41 Angstrom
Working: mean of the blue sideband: 12.9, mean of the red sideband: 13.4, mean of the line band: 12.6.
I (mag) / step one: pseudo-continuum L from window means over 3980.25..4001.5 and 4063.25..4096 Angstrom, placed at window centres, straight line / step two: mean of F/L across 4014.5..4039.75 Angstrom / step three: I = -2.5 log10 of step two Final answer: -0.15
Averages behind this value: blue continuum 11.6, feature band 14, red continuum 12.9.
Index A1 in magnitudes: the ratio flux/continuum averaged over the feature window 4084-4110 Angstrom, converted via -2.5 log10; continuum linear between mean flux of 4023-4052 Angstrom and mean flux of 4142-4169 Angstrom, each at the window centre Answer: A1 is 0.08 mag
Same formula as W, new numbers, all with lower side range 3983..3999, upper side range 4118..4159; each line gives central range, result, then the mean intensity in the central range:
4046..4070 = -1.2 Angstrom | 12.9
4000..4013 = -2.1 Angstrom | 13.5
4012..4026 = -3.2 Angstrom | 14.5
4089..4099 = 0.2 Angstrom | 12.4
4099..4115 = 1.0 Angstrom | 12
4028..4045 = -1.3 Angstrom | 12.9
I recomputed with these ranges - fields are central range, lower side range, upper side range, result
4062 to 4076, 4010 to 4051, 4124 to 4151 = 0.055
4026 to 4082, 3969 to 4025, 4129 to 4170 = -0.033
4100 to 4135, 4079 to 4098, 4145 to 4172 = 0.043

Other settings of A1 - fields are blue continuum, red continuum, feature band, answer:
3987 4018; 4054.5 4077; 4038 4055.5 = -0.03 mag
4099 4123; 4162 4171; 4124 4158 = 0.00 mag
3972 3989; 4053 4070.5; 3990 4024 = -0.22 mag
